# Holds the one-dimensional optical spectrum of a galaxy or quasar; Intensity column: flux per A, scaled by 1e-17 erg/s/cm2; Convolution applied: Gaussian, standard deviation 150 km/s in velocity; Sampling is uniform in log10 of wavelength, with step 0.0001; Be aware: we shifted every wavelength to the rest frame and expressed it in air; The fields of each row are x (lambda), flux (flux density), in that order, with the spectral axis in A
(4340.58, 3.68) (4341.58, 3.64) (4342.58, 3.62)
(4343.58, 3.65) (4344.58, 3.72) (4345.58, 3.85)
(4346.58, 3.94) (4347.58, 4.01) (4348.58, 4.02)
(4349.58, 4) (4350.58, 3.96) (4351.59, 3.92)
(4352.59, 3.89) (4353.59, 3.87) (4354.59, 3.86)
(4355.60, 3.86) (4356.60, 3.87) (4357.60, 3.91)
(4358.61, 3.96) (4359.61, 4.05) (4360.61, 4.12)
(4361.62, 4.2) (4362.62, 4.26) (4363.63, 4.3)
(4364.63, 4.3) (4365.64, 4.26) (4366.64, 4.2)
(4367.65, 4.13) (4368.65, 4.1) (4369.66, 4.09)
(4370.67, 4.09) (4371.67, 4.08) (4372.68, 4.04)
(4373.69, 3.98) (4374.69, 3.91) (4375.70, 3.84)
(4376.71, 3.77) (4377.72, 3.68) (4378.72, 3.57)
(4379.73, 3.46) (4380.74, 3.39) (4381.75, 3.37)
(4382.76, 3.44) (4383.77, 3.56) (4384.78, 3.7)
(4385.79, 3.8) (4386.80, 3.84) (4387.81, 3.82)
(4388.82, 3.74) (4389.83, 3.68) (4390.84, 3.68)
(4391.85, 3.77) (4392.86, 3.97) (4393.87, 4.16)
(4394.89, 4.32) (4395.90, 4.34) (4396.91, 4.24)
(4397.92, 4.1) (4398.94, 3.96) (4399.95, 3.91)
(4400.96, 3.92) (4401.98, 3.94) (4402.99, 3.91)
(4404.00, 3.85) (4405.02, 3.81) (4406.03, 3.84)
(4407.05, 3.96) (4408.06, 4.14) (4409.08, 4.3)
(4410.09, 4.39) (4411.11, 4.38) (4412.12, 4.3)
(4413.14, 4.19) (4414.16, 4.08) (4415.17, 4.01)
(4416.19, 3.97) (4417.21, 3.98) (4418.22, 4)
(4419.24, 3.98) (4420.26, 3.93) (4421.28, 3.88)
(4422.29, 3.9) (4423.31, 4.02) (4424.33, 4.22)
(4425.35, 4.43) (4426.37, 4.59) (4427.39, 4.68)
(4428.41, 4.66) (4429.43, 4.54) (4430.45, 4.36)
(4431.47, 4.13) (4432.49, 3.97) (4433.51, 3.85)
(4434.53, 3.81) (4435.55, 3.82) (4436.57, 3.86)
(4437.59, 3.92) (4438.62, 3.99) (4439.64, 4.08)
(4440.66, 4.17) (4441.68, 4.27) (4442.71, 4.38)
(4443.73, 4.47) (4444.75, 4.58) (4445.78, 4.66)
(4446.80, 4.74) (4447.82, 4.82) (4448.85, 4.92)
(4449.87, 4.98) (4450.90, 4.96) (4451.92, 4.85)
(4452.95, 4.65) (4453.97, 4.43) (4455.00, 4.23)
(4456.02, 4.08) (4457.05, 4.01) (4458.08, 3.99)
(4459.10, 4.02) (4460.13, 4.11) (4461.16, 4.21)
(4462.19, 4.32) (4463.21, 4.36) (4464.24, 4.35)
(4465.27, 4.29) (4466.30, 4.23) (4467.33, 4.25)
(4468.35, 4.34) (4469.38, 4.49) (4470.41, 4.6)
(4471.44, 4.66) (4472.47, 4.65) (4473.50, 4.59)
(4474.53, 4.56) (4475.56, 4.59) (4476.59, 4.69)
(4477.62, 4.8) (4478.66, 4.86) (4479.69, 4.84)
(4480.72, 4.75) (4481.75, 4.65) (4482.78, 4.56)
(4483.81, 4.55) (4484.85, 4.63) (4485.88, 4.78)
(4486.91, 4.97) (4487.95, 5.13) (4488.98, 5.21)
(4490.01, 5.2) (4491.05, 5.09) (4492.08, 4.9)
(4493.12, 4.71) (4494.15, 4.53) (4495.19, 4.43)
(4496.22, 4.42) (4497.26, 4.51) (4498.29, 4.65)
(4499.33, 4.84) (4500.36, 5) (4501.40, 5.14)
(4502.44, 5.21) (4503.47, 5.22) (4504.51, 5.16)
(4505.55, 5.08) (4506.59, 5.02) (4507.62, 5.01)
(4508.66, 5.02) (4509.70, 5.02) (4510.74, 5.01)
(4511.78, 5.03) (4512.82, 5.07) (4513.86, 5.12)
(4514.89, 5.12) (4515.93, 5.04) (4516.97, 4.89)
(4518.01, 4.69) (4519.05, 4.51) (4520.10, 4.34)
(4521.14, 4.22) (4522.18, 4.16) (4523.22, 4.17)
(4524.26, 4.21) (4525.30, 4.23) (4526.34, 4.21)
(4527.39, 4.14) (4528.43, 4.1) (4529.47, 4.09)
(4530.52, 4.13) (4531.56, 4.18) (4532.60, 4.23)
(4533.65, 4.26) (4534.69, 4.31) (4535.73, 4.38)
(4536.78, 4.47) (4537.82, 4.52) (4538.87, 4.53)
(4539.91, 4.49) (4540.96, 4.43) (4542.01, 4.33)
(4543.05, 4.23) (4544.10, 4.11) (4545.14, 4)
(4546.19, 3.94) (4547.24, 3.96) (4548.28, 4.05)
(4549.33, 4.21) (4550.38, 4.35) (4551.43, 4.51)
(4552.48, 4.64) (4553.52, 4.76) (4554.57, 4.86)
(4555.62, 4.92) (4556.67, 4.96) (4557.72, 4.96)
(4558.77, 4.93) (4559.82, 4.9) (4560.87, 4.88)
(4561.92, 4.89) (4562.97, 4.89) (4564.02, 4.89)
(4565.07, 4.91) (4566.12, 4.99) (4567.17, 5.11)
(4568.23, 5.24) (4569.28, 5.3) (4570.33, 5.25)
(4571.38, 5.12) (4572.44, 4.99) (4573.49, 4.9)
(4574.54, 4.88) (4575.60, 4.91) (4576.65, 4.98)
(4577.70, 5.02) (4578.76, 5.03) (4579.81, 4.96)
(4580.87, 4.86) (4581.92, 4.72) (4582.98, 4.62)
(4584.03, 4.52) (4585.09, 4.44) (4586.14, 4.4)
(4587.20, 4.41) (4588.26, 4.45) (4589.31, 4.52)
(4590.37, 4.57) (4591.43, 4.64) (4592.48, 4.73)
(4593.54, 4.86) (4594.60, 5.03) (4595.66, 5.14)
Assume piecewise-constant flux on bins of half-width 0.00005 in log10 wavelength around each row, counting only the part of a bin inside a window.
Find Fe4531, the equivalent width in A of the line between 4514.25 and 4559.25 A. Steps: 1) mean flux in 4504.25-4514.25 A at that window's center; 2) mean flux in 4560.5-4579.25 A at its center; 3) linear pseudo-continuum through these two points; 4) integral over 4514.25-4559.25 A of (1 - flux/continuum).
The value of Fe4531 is 5.51 A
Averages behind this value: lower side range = 5.05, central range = 4.42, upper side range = 5.01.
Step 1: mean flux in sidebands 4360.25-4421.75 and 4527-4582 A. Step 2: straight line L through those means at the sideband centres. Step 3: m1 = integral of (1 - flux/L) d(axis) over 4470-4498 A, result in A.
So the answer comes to -2.5 A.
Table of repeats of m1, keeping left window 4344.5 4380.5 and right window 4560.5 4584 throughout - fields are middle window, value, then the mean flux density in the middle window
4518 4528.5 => 1.05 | 4.26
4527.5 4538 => 1.15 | 4.26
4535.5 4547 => 1.23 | 4.3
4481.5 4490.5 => -0.60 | 4.86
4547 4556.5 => 0.70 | 4.51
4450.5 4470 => 0.49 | 4.32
